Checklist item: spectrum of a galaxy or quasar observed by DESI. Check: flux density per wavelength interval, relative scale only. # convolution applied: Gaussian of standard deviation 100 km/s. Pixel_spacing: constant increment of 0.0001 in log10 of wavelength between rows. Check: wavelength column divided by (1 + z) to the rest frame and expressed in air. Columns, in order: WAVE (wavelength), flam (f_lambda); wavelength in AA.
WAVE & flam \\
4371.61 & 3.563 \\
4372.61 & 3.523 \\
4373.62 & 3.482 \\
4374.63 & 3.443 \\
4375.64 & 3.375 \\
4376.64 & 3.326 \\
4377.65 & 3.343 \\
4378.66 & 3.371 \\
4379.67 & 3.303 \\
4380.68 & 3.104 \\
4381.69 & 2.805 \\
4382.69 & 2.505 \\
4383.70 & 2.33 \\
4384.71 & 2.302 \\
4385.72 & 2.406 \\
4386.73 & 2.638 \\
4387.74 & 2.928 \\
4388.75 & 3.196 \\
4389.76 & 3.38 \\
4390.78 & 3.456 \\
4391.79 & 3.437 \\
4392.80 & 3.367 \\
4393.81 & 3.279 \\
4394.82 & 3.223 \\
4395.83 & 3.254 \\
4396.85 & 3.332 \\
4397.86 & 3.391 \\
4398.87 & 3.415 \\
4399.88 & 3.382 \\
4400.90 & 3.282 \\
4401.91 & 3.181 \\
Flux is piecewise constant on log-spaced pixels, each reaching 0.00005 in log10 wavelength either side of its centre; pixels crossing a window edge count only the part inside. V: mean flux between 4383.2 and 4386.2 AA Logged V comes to 2.34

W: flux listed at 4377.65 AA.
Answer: 3.343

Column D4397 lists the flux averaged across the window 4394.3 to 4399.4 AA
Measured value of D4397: 3.33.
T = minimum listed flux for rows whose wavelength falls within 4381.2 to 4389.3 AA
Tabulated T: 2.302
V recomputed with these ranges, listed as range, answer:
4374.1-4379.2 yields 3.37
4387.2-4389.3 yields 3.06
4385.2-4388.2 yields 2.65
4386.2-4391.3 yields 3.11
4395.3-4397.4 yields 3.29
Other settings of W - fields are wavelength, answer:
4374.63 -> 3.443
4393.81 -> 3.279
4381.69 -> 2.805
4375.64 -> 3.375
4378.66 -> 3.371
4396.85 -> 3.332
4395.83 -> 3.254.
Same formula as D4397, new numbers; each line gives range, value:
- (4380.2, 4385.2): 2.61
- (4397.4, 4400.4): 3.39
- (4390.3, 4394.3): 3.39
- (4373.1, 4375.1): 3.45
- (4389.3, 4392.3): 3.42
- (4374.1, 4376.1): 3.4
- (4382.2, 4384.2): 2.42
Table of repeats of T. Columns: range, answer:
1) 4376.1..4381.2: 3.104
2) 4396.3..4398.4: 3.332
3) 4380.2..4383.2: 2.505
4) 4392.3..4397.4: 3.223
